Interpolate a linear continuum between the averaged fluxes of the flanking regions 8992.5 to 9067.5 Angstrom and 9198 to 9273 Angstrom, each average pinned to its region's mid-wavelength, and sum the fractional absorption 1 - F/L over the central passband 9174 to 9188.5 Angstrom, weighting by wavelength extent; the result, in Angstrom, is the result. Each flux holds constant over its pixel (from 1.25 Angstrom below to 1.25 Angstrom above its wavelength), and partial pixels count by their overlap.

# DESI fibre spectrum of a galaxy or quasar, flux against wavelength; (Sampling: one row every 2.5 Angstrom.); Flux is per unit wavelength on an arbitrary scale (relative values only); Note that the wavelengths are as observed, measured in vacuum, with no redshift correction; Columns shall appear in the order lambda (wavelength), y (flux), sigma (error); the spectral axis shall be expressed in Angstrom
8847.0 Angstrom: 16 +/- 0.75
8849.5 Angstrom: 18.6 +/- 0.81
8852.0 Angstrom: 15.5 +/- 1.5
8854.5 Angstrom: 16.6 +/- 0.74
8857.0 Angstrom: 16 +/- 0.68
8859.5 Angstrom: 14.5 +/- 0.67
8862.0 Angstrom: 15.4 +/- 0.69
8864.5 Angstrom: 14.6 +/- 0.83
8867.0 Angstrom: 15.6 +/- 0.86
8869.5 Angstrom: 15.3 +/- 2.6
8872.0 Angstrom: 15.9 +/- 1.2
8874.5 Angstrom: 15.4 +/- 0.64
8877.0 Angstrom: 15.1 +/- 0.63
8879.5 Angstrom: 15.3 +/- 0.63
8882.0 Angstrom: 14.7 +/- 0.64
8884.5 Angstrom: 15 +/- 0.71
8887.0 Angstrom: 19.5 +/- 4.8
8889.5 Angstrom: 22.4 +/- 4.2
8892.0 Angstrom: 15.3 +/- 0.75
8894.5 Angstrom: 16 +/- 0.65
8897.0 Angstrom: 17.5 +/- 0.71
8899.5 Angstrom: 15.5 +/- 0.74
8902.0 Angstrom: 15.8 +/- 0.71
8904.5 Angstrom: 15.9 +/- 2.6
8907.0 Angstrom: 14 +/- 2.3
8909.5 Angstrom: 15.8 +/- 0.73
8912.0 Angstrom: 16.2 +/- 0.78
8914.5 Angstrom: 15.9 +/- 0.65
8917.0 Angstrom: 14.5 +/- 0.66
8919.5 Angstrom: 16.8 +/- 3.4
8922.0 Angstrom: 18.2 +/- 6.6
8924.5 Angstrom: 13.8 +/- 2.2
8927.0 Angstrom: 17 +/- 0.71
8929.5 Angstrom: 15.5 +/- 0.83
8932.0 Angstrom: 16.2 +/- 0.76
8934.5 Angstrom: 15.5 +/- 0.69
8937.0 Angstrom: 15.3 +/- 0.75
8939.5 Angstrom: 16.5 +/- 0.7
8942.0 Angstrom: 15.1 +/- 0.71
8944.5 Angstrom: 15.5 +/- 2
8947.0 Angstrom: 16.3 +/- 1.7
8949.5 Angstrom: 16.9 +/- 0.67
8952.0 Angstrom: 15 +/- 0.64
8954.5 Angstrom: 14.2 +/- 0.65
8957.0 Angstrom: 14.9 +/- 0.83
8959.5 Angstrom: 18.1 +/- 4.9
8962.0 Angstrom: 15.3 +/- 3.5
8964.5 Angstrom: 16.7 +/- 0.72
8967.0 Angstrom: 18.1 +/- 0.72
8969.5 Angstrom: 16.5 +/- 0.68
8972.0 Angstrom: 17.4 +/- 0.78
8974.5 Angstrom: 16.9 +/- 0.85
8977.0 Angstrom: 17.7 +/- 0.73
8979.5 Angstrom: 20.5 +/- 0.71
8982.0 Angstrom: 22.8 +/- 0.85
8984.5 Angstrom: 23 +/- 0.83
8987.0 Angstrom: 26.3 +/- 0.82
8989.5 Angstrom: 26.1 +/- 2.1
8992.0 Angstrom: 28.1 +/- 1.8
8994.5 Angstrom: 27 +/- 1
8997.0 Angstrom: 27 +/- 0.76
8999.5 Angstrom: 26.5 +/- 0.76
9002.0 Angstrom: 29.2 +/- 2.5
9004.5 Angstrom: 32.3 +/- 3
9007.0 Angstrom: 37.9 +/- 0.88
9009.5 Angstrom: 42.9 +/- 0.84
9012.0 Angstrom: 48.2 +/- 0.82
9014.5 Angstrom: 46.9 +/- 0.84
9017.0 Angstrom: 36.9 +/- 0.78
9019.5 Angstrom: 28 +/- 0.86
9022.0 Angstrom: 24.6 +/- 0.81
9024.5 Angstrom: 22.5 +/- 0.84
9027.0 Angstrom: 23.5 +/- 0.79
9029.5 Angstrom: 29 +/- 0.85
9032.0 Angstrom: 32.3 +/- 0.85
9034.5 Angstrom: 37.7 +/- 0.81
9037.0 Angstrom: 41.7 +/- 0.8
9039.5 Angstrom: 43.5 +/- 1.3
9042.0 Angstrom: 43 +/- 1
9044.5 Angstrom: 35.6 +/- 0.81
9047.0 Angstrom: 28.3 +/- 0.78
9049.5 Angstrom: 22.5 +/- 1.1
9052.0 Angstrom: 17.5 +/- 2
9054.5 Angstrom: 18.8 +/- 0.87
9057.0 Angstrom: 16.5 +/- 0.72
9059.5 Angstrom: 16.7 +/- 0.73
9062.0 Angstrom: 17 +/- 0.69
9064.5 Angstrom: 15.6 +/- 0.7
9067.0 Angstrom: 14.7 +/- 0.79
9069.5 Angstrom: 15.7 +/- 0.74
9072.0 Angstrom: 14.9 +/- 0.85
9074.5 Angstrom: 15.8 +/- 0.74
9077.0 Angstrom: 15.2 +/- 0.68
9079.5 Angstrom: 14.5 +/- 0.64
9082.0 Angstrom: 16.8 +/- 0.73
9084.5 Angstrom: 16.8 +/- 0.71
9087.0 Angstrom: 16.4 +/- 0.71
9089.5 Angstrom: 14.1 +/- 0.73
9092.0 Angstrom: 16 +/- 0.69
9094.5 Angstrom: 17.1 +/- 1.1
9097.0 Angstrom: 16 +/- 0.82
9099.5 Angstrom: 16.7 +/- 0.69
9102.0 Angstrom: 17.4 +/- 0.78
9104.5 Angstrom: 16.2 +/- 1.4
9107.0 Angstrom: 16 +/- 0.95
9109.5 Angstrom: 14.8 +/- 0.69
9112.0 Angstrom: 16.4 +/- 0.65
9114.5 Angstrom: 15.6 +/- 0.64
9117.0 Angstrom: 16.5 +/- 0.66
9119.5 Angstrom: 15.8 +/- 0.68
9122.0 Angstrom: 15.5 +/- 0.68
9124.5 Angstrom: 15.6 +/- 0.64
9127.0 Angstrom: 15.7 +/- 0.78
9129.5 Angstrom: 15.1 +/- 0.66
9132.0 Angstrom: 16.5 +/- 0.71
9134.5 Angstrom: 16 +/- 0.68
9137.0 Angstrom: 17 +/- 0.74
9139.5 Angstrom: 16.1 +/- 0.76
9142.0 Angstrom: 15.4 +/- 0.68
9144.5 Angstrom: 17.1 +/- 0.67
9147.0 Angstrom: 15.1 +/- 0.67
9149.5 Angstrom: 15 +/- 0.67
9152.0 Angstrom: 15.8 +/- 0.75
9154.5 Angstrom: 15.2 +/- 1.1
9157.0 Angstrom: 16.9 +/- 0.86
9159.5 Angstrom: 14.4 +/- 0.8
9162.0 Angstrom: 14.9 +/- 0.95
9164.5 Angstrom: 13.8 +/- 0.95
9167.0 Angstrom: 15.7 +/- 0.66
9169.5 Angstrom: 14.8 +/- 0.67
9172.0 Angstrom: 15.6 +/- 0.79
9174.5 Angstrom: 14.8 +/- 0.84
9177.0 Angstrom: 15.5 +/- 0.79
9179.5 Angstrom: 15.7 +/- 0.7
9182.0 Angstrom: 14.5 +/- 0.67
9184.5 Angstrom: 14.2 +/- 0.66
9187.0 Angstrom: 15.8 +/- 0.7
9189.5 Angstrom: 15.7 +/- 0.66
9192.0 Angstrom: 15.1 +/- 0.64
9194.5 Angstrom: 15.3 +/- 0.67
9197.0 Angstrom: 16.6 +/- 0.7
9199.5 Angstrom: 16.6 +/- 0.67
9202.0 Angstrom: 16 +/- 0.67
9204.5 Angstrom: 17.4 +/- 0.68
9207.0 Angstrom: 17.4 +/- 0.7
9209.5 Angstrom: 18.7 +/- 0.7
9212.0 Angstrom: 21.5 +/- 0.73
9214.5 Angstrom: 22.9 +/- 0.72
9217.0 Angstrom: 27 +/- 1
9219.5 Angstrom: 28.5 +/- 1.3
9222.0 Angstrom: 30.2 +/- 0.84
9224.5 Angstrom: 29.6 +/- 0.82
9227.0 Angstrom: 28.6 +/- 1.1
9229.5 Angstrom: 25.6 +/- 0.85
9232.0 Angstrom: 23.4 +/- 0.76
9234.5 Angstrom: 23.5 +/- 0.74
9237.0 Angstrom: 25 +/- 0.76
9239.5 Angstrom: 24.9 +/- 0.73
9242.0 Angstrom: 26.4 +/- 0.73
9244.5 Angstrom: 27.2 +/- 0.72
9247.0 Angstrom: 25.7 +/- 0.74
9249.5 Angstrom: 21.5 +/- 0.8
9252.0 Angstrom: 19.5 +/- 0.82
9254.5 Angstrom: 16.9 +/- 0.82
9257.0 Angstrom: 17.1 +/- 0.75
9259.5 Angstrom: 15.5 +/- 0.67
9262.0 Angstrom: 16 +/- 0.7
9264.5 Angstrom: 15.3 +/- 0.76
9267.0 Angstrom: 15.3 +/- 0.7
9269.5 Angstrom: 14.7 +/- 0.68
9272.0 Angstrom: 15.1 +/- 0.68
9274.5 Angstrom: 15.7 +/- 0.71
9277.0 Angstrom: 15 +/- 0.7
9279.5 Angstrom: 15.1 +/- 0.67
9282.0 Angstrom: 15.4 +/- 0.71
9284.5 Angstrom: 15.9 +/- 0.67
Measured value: 5.2 Angstrom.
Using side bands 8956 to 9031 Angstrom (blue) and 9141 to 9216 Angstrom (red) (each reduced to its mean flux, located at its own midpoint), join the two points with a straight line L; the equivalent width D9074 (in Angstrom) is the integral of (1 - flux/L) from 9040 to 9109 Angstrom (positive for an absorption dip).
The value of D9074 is 9.8 Angstrom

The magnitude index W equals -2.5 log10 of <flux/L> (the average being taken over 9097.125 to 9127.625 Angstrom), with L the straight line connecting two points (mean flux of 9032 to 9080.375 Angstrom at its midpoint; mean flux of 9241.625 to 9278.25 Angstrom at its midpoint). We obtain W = 0.36 mag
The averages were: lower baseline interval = 23.7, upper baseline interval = 18.3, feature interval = 16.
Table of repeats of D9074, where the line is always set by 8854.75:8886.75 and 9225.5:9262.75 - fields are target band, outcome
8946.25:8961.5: 1.03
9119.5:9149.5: 6.75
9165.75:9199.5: 9.51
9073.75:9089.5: 2.98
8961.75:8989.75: -3.62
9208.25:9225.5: -2.62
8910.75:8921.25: 0.21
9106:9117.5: 2.43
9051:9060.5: 0.79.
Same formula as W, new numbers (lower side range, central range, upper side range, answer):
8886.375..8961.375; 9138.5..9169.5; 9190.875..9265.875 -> 0.29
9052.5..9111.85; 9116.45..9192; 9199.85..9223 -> 0.23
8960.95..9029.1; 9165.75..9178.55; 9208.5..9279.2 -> 0.45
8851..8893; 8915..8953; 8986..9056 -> 0.37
